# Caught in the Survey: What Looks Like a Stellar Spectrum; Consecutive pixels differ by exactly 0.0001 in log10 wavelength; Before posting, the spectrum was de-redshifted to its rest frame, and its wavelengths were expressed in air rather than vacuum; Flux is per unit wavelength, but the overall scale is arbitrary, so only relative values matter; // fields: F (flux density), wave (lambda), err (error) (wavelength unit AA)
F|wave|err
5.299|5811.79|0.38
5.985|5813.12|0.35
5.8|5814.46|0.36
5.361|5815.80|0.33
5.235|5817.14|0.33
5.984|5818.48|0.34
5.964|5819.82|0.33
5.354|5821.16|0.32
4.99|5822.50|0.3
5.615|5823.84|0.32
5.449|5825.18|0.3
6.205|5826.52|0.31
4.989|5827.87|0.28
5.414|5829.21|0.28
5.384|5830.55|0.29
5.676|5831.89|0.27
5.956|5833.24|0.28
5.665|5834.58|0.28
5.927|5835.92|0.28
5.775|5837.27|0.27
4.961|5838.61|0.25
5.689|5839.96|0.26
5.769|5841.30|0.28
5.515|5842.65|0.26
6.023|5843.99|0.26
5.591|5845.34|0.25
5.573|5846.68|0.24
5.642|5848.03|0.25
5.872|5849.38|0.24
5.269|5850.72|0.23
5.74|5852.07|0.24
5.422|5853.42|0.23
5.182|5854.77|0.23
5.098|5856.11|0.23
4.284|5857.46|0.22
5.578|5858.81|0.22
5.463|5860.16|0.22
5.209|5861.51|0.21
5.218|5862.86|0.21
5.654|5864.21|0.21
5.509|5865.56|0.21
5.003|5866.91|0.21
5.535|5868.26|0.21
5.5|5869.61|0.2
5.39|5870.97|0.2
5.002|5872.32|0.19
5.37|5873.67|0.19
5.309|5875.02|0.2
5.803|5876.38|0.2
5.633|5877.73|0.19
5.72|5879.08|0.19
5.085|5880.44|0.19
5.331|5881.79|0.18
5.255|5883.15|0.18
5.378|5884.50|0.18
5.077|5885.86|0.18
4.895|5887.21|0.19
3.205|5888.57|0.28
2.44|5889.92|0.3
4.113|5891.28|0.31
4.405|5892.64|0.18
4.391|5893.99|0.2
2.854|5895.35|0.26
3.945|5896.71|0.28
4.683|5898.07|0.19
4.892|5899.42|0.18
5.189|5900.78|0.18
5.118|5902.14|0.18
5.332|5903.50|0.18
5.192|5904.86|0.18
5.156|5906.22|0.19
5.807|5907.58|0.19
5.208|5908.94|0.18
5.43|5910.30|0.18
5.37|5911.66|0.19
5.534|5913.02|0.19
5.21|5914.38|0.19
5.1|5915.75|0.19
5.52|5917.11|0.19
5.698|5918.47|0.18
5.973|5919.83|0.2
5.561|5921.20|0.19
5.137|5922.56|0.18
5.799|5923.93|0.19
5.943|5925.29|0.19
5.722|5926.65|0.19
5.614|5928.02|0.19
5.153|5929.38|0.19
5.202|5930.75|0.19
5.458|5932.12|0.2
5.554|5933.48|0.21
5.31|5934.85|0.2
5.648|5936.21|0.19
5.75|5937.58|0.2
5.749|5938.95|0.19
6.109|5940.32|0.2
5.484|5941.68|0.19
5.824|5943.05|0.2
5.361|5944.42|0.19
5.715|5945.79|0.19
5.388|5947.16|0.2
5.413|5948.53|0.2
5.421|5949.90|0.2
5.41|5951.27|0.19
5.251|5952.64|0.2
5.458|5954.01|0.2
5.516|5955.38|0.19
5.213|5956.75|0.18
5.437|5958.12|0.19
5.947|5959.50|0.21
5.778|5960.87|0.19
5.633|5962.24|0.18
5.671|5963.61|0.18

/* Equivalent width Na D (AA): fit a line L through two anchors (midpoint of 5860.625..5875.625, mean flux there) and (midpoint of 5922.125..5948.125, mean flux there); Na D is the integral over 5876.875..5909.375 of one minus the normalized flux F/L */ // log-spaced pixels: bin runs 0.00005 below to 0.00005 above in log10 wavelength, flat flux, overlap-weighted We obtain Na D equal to 4.0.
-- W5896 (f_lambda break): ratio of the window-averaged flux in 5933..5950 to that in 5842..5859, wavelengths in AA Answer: 1.0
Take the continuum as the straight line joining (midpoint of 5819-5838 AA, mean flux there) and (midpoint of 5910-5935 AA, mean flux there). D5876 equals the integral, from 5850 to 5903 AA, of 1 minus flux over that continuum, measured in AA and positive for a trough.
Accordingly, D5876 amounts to 5.42 AA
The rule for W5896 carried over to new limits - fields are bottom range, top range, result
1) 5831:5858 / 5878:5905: 0.84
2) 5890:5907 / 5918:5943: 1.24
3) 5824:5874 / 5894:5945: 0.97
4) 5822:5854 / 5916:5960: 0.99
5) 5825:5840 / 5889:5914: 0.84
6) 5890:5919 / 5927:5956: 1.12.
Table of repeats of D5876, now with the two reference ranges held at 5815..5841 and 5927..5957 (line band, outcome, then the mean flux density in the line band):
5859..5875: 0.54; 5.36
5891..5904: 2.43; 4.49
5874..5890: 1.46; 5.03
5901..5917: 0.59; 5.32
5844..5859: 0.38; 5.41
